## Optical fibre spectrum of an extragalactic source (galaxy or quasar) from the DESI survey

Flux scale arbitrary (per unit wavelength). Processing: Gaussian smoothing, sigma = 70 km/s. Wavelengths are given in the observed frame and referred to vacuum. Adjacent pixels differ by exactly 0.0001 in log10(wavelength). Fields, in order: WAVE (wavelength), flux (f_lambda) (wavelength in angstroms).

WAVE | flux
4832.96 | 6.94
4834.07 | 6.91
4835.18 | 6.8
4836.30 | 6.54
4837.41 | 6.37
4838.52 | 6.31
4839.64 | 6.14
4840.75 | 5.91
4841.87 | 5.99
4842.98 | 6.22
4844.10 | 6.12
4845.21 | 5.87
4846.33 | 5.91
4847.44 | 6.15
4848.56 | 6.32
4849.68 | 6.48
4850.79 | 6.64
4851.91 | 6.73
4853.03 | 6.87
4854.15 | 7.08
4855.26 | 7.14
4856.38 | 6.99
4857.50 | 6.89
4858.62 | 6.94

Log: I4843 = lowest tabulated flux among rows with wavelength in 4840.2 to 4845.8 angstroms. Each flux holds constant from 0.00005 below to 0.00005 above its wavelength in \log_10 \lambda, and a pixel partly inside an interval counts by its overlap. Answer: 5.87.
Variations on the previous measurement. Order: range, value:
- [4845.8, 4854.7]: 5.91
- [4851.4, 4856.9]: 6.73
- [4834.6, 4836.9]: 6.54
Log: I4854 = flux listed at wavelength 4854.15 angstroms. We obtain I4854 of 7.08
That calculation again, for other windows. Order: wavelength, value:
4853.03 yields 6.87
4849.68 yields 6.48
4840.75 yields 5.91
